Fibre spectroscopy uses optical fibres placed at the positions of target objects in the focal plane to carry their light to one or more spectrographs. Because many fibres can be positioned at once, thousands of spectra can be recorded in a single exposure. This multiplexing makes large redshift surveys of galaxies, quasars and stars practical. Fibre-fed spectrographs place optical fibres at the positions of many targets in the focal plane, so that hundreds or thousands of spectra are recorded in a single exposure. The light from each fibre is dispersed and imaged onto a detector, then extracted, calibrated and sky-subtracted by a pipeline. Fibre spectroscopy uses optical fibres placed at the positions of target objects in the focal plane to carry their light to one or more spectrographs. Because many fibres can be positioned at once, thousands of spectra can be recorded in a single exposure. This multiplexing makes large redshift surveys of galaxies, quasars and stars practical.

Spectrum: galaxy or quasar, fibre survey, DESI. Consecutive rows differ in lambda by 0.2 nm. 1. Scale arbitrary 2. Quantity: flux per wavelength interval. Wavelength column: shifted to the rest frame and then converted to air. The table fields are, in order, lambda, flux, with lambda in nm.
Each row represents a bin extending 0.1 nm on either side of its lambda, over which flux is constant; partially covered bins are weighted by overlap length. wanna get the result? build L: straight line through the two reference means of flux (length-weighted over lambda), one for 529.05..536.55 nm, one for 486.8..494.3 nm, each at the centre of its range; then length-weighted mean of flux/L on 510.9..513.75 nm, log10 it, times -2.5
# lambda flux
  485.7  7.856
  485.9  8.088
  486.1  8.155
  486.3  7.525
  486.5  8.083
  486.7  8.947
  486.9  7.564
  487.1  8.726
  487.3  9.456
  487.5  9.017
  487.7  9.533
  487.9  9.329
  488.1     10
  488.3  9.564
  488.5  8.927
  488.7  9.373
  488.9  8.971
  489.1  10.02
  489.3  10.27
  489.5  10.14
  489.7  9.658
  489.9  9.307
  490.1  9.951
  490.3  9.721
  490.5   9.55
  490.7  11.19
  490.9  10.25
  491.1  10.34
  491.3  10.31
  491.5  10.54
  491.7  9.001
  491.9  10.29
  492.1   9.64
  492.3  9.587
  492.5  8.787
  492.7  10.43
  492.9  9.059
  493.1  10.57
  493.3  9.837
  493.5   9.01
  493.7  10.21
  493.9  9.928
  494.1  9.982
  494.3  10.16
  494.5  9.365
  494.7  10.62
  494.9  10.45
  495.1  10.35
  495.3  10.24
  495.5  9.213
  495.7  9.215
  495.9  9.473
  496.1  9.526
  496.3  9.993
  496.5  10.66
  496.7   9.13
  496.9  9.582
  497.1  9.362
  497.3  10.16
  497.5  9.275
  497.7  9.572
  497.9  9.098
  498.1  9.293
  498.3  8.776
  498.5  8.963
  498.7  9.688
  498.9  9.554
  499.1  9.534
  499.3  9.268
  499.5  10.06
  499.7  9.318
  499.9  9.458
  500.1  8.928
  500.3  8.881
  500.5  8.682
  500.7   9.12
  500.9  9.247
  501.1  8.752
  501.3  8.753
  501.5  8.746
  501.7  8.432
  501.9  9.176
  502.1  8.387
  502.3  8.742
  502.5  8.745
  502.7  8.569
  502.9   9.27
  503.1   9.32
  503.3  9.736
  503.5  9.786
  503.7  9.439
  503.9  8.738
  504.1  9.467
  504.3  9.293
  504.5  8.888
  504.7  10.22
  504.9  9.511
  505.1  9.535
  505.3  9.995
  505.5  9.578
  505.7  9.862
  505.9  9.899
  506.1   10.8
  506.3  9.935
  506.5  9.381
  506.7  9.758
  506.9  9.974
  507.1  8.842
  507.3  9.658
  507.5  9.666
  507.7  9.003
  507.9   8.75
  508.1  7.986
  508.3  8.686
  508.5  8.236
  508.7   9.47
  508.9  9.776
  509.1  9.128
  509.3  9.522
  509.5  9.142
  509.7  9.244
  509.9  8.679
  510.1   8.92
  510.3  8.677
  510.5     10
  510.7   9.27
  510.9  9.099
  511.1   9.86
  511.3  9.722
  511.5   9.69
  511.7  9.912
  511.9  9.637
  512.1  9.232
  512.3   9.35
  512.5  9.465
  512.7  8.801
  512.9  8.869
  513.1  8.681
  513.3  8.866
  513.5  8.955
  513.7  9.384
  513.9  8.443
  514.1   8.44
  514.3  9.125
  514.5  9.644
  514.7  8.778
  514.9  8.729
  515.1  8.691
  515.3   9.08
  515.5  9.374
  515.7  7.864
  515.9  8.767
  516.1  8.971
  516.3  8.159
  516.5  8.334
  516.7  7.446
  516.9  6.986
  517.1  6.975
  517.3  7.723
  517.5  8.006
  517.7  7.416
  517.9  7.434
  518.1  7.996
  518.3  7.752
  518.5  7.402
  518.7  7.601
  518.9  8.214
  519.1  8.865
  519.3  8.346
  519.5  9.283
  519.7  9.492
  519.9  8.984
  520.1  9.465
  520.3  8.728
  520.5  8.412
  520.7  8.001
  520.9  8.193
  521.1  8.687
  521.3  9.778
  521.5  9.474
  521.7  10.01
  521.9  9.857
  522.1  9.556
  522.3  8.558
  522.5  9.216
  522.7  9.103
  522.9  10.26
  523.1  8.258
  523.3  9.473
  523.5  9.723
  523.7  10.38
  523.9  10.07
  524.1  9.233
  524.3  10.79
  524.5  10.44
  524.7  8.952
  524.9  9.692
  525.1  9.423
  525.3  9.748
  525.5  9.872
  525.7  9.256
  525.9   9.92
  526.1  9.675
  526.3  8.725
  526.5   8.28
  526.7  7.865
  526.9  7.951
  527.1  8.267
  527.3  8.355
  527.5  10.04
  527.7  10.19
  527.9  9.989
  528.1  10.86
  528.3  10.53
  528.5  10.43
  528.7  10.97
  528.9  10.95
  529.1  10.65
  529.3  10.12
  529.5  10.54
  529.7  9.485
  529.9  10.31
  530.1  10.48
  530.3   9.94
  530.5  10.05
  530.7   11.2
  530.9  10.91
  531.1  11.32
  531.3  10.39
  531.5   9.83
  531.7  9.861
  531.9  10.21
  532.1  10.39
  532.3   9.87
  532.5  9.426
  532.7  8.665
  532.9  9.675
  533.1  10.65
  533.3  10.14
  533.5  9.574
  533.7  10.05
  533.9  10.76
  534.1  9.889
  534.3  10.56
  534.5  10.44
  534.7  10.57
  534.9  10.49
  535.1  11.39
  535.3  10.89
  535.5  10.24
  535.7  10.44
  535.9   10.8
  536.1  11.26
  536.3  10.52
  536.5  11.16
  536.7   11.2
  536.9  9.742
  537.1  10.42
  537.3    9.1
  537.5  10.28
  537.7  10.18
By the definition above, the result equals 0.080 mag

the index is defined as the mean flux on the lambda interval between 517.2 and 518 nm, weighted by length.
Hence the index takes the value 7.64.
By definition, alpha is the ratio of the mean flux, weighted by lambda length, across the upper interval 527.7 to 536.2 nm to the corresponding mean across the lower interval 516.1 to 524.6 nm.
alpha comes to 1.2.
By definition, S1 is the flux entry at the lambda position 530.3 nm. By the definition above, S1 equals 9.94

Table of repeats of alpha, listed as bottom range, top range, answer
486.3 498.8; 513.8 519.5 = 0.86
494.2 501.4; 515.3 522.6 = 0.89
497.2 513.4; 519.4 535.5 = 1.05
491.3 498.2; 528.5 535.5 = 1.06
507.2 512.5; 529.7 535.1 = 1.11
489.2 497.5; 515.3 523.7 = 0.87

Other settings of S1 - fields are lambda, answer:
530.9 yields 10.91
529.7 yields 9.485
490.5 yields 9.55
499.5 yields 10.06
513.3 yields 8.866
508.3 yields 8.686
